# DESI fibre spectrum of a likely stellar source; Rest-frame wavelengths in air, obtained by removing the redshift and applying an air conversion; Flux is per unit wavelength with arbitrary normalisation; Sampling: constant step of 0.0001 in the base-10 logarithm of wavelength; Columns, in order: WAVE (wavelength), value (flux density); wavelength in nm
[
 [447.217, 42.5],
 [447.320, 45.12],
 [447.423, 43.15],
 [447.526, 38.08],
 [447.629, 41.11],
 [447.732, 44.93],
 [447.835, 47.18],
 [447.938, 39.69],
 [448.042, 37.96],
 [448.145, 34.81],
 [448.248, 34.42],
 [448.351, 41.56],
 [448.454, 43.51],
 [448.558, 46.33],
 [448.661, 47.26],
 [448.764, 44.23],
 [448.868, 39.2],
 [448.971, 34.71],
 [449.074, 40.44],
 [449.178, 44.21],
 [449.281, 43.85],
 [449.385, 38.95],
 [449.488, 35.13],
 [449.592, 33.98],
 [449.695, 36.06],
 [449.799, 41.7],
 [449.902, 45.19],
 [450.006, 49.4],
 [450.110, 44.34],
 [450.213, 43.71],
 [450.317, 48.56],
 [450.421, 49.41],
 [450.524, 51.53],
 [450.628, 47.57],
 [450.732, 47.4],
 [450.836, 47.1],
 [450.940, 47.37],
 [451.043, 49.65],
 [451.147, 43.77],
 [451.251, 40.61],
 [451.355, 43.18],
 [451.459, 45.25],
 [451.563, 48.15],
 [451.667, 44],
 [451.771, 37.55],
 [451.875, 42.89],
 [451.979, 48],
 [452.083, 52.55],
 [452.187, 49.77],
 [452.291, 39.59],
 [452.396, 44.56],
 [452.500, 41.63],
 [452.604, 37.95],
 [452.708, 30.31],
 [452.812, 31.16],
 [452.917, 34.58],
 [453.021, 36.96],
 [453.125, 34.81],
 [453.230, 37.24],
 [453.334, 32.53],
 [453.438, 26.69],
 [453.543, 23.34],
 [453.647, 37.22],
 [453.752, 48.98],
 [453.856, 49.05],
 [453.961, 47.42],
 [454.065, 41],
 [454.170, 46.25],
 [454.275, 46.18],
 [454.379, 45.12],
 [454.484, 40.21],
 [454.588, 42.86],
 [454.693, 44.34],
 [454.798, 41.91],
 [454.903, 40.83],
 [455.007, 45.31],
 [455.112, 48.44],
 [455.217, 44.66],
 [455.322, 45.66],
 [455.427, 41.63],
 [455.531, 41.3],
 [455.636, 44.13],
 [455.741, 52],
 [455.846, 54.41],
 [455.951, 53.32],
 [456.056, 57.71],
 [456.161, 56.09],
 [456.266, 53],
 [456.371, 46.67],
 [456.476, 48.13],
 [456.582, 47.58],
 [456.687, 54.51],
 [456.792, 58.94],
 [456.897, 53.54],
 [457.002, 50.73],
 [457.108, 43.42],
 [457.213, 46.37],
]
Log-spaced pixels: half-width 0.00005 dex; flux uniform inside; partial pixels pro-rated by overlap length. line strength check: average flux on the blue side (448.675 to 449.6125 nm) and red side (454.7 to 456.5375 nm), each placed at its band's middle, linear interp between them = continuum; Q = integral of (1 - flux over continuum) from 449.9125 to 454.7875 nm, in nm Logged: 0.11 nm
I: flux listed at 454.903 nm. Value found 40.83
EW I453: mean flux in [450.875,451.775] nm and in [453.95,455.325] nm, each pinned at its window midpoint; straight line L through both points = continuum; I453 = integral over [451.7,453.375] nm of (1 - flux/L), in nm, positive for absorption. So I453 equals 0.187 nm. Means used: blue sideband 44.8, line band 39.6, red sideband 44.2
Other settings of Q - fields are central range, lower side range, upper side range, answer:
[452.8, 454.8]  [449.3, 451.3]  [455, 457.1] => 0.344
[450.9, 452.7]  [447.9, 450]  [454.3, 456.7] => -0.033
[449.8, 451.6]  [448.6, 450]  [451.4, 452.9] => -0.218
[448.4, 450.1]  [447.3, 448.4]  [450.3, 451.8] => 0.056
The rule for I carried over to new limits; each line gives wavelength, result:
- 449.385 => 38.95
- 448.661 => 47.26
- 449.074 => 40.44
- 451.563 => 48.15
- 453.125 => 34.81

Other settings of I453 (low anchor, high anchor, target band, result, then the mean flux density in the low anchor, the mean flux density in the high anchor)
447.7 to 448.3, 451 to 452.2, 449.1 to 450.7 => -0.03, 39.7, 45.3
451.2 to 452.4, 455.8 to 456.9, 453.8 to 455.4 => 0.17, 44.7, 53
